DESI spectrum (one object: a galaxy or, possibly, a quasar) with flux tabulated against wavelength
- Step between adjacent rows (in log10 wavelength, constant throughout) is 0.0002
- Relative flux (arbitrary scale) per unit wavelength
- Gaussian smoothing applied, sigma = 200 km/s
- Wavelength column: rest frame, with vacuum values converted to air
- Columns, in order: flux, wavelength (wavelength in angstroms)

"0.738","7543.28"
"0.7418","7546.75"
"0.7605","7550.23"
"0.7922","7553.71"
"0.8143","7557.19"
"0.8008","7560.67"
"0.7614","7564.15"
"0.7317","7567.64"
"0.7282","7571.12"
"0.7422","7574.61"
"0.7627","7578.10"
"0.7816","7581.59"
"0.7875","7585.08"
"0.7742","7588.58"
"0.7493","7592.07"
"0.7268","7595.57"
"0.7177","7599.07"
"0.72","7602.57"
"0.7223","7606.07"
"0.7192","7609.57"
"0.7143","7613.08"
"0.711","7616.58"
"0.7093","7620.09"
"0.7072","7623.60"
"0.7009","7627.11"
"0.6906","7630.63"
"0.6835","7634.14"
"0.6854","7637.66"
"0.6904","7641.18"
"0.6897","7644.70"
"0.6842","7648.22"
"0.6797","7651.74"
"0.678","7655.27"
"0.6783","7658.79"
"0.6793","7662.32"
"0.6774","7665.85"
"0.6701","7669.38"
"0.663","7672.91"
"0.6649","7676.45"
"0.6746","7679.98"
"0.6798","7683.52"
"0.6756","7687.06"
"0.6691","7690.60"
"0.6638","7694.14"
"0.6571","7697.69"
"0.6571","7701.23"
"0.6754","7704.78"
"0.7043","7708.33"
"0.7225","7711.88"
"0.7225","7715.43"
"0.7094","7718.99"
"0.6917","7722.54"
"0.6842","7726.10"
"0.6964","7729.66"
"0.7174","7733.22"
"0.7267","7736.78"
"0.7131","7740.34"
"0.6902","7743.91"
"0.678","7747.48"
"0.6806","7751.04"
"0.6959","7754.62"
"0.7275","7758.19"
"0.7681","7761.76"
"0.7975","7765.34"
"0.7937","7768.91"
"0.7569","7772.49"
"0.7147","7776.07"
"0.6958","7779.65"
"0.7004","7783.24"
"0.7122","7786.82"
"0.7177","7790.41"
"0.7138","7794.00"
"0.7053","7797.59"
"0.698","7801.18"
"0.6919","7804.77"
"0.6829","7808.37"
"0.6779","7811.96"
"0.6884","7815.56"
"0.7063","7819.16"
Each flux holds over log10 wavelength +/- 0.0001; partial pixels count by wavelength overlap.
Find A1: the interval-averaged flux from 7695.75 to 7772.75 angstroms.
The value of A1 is 0.711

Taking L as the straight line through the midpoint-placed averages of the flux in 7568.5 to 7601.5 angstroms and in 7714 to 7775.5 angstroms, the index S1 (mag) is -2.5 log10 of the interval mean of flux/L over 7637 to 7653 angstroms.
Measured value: 0.08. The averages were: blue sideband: 0.751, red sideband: 0.72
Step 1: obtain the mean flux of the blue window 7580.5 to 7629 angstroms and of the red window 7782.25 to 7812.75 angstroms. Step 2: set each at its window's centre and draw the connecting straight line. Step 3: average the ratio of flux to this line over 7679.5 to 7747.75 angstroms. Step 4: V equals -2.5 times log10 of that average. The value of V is 0.04 mag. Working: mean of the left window 0.731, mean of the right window 0.701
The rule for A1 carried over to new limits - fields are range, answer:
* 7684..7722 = 0.686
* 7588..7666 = 0.703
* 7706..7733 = 0.705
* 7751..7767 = 0.739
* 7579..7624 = 0.735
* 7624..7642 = 0.691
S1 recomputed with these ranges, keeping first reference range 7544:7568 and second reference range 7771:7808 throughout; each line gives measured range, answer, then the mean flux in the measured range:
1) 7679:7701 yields 0.10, 0.669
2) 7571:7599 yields 0.01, 0.756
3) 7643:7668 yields 0.10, 0.681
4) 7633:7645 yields 0.10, 0.687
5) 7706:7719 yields 0.02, 0.713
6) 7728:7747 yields 0.03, 0.707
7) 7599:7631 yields 0.07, 0.712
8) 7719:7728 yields 0.05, 0.692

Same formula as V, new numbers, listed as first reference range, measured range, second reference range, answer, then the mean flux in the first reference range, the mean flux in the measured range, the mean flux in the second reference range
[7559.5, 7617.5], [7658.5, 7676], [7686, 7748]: 0.06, 0.744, 0.672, 0.692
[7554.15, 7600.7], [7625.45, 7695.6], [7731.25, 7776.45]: 0.10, 0.761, 0.679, 0.728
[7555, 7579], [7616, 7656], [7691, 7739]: 0.06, 0.764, 0.692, 0.694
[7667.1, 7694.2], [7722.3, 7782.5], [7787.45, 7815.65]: -0.05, 0.671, 0.72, 0.698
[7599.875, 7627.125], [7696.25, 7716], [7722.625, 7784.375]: 0.04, 0.714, 0.689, 0.719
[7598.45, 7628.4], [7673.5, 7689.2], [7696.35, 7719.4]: 0.04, 0.714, 0.673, 0.692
